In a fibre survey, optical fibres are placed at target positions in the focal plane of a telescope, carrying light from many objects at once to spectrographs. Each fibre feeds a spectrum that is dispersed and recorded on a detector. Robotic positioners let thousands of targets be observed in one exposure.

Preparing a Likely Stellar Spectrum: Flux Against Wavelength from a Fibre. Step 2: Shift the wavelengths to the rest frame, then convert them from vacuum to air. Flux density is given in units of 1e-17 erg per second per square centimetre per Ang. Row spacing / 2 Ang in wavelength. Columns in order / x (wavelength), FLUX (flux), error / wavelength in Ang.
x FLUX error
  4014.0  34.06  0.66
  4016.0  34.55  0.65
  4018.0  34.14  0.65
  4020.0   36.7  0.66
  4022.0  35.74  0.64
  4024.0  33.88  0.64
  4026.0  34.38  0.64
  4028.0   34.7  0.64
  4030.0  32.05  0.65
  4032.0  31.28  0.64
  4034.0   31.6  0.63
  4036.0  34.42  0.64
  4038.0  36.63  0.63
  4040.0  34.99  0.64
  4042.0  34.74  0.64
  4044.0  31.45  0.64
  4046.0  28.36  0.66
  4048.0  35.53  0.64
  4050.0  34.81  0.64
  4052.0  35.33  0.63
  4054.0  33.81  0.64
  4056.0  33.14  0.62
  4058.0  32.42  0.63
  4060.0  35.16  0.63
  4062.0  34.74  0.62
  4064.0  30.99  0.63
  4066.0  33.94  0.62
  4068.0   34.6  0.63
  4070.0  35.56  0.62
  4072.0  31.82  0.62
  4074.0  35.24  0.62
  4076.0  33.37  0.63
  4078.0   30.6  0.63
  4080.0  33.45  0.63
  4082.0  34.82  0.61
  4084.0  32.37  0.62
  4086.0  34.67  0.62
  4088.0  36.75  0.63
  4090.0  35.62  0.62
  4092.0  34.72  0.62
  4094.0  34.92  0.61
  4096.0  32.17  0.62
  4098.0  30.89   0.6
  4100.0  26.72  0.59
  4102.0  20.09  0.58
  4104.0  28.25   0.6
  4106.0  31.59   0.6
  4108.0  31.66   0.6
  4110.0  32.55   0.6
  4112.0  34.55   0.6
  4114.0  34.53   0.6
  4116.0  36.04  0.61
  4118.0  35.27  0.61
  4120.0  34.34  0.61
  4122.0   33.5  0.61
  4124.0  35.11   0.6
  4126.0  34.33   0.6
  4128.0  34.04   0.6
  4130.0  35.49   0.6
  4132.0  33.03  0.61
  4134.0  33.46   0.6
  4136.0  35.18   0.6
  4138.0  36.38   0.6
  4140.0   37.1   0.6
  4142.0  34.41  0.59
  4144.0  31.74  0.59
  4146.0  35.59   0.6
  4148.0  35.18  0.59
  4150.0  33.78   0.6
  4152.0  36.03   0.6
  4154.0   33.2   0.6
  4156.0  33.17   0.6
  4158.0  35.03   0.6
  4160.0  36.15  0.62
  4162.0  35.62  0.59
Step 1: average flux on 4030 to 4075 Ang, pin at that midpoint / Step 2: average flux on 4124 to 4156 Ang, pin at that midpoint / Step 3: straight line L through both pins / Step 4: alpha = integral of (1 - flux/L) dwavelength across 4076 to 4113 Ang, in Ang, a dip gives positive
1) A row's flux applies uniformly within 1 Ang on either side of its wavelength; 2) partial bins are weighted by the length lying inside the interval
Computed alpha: 2.2 Ang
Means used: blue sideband 33.6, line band 32.1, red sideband 34.6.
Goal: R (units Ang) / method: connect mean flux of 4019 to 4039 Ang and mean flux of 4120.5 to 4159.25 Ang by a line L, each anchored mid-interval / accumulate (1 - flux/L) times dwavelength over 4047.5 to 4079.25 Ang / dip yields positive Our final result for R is 0.4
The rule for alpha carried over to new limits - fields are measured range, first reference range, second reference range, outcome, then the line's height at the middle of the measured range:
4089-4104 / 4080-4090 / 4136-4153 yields 1.8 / 34.7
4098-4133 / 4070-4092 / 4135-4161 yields 2.1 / 34.4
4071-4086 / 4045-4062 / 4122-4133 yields 0.3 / 33.9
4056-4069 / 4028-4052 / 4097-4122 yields -0.3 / 32.8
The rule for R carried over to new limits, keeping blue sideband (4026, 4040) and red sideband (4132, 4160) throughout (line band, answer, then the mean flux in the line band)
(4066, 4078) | 0.1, 33.8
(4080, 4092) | -0.2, 34.7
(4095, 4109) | 2.2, 28.8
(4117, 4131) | -0.1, 34.6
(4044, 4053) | 0.1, 33.3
